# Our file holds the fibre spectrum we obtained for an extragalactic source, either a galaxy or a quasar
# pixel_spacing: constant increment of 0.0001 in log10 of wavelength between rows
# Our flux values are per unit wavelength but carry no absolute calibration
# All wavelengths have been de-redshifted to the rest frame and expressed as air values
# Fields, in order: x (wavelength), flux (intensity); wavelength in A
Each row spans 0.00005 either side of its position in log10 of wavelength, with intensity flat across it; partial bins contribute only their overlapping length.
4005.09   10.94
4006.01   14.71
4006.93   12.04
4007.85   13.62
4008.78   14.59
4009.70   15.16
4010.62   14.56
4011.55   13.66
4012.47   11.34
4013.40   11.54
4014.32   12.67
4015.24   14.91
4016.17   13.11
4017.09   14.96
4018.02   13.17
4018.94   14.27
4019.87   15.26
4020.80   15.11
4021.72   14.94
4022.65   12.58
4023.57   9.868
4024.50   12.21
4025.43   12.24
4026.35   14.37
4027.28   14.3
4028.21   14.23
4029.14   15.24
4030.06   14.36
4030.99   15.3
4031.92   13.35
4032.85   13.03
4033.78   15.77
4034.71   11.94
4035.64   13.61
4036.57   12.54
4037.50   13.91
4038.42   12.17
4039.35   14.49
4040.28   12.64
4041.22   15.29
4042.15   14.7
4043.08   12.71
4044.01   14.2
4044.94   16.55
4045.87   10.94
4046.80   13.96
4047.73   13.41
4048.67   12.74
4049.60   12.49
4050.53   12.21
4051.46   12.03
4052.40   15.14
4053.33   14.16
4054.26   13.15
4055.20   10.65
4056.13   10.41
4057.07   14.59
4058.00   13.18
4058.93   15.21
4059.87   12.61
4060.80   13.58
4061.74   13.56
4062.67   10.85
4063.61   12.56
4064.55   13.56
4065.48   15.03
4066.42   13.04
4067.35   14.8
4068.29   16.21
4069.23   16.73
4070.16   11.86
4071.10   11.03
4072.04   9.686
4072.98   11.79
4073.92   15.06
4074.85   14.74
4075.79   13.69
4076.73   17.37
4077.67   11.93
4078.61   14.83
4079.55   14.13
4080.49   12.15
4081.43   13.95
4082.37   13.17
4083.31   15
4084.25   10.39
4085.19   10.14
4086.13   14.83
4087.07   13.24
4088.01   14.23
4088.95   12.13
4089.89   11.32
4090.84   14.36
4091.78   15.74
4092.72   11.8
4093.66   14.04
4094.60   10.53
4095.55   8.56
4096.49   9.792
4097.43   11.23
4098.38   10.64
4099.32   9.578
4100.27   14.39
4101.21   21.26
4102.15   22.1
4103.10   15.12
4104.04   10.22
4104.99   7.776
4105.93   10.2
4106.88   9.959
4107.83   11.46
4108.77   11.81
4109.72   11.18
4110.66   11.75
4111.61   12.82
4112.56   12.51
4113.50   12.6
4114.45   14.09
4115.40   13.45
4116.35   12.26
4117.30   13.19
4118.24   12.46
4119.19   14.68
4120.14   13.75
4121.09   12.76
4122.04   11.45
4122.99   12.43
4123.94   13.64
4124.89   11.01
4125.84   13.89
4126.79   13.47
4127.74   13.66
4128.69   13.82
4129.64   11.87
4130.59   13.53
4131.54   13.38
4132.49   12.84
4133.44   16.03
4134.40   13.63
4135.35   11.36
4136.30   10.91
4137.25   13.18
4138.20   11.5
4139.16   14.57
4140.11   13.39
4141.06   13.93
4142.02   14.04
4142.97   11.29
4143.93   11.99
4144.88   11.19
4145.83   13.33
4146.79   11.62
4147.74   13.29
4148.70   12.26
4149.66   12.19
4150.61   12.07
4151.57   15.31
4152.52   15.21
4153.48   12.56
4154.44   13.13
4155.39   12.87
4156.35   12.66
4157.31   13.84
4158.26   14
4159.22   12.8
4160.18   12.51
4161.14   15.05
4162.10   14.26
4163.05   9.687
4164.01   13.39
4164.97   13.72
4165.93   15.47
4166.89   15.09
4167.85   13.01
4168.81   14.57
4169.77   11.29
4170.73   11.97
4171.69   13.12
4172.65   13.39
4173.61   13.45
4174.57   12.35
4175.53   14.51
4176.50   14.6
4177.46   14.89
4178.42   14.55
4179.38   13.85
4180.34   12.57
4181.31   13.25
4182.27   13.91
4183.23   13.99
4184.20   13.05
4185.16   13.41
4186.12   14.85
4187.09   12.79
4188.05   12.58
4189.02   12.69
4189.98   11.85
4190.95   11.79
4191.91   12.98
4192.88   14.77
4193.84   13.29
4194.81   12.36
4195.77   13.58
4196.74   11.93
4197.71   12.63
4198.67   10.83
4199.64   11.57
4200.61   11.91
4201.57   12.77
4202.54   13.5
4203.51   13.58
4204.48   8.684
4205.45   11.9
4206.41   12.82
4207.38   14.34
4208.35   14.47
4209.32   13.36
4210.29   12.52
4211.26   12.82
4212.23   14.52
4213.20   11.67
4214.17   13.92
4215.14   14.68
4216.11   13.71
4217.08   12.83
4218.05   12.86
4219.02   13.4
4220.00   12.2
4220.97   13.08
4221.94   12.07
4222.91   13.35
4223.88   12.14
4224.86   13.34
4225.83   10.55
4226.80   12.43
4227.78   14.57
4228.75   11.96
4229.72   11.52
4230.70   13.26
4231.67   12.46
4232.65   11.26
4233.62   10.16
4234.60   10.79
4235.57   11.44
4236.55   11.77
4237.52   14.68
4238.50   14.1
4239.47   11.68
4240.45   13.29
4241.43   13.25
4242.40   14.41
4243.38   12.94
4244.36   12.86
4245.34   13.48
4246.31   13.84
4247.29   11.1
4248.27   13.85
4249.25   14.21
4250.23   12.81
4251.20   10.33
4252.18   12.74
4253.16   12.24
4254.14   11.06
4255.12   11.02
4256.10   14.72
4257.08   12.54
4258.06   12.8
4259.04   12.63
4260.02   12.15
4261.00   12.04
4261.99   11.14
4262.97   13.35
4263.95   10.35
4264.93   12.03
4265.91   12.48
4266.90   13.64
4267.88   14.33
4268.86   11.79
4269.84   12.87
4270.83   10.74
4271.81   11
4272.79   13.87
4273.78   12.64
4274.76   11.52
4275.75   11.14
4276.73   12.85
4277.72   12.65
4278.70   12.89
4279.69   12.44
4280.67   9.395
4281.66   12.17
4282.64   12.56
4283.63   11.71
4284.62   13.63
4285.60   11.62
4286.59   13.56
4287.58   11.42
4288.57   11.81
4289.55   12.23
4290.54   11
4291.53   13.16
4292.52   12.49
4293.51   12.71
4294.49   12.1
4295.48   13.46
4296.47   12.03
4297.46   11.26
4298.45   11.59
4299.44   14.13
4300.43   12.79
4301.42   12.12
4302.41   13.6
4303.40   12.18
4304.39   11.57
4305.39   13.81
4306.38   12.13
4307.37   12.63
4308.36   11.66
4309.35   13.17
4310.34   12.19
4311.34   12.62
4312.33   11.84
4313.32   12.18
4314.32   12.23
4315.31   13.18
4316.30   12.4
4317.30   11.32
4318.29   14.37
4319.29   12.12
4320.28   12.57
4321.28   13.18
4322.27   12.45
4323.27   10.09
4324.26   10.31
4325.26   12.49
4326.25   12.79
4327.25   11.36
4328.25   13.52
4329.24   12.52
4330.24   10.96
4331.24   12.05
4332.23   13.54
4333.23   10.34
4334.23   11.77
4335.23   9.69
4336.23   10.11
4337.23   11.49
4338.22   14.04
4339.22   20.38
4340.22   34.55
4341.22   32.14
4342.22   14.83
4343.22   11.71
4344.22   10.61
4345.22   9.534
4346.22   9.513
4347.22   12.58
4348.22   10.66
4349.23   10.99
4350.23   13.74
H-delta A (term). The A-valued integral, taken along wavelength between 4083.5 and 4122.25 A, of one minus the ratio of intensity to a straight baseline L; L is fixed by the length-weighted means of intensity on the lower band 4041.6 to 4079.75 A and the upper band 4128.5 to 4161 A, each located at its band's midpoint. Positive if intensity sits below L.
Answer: 1.8 A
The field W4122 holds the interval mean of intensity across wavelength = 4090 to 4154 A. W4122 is 12.8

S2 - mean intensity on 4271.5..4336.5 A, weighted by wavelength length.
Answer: 12.2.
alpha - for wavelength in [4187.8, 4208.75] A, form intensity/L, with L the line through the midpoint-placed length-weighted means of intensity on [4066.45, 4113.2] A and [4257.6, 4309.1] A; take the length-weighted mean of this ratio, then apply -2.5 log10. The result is 0.00 mag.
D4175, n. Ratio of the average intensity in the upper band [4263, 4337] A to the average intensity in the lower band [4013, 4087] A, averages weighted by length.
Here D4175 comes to 0.9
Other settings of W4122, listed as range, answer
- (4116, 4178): 13.2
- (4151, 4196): 13.4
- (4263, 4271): 12.4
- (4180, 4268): 12.7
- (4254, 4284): 12.2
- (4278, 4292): 12.1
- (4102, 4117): 12.2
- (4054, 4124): 13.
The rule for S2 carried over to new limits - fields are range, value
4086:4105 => 13.1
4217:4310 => 12.4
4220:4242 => 12.4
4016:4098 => 13.3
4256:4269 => 12.5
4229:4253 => 12.6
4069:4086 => 13.2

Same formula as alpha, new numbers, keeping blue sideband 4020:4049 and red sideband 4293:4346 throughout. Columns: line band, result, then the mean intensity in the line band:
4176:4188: -0.030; 13.8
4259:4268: 0.078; 12.3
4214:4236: 0.067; 12.5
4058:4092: 0.012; 13.4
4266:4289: 0.079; 12.3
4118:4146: 0.042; 13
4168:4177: 0.013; 13.2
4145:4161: 0.028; 13.1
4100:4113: 0.041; 13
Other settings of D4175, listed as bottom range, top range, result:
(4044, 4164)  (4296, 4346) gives 1.01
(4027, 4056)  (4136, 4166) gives 0.96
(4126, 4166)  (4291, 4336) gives 0.94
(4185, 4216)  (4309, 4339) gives 0.95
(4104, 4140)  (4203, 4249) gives 1.02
